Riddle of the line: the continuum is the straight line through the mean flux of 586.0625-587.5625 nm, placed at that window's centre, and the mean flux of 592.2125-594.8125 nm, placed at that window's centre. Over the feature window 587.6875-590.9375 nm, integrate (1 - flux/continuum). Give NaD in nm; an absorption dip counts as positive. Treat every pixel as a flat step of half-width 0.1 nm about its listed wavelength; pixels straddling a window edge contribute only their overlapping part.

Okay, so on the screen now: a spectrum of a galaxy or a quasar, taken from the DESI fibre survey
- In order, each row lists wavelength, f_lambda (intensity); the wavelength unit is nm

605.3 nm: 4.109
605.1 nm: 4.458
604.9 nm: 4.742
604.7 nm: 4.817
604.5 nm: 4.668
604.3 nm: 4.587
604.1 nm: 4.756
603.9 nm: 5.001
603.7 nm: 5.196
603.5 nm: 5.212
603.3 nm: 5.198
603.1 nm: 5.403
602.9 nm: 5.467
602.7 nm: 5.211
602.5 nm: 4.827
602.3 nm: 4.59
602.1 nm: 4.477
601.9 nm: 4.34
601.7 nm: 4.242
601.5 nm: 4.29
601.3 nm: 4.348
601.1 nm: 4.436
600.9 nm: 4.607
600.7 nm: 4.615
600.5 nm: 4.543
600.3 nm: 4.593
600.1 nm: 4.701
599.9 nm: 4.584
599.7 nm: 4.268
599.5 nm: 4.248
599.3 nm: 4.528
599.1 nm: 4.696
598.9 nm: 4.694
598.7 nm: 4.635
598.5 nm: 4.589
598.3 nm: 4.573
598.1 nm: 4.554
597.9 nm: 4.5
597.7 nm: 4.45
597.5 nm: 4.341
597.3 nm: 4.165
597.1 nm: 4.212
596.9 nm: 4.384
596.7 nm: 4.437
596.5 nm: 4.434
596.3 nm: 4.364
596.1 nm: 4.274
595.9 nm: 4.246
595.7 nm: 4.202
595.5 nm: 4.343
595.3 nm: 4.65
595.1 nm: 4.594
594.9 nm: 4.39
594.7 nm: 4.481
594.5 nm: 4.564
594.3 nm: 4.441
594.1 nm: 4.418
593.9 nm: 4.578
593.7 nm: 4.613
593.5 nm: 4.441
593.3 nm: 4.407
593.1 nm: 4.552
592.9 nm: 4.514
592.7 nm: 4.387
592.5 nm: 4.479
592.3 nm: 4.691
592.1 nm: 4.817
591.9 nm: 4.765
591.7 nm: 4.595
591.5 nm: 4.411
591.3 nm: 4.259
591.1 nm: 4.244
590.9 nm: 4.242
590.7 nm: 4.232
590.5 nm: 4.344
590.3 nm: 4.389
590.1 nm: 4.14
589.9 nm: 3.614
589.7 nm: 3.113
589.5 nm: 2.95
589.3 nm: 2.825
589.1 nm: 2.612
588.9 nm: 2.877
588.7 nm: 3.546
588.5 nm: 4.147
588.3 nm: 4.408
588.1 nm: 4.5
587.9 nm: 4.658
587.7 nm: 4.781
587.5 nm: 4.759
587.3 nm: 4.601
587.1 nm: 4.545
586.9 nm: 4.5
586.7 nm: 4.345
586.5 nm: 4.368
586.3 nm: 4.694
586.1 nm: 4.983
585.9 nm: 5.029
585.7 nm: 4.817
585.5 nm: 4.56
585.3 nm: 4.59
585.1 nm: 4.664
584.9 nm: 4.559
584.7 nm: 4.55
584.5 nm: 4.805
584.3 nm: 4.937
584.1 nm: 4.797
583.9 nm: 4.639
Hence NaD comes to 0.53 nm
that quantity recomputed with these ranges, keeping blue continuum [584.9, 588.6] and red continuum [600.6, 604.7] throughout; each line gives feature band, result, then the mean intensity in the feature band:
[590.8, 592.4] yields 0.05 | 4.5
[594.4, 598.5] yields 0.26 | 4.41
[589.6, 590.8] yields 0.17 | 3.97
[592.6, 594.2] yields 0.06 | 4.49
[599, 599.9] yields 0.05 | 4.45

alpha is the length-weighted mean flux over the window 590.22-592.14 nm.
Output 4.42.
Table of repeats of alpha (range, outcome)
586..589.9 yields 4.05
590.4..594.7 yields 4.48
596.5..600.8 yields 4.49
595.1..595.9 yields 4.4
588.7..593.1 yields 4.02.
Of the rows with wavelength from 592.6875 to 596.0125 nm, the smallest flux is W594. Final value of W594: 4.202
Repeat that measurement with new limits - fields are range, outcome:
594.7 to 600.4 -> 4.165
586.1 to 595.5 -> 2.612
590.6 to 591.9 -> 4.232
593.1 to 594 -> 4.407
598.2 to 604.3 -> 4.242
